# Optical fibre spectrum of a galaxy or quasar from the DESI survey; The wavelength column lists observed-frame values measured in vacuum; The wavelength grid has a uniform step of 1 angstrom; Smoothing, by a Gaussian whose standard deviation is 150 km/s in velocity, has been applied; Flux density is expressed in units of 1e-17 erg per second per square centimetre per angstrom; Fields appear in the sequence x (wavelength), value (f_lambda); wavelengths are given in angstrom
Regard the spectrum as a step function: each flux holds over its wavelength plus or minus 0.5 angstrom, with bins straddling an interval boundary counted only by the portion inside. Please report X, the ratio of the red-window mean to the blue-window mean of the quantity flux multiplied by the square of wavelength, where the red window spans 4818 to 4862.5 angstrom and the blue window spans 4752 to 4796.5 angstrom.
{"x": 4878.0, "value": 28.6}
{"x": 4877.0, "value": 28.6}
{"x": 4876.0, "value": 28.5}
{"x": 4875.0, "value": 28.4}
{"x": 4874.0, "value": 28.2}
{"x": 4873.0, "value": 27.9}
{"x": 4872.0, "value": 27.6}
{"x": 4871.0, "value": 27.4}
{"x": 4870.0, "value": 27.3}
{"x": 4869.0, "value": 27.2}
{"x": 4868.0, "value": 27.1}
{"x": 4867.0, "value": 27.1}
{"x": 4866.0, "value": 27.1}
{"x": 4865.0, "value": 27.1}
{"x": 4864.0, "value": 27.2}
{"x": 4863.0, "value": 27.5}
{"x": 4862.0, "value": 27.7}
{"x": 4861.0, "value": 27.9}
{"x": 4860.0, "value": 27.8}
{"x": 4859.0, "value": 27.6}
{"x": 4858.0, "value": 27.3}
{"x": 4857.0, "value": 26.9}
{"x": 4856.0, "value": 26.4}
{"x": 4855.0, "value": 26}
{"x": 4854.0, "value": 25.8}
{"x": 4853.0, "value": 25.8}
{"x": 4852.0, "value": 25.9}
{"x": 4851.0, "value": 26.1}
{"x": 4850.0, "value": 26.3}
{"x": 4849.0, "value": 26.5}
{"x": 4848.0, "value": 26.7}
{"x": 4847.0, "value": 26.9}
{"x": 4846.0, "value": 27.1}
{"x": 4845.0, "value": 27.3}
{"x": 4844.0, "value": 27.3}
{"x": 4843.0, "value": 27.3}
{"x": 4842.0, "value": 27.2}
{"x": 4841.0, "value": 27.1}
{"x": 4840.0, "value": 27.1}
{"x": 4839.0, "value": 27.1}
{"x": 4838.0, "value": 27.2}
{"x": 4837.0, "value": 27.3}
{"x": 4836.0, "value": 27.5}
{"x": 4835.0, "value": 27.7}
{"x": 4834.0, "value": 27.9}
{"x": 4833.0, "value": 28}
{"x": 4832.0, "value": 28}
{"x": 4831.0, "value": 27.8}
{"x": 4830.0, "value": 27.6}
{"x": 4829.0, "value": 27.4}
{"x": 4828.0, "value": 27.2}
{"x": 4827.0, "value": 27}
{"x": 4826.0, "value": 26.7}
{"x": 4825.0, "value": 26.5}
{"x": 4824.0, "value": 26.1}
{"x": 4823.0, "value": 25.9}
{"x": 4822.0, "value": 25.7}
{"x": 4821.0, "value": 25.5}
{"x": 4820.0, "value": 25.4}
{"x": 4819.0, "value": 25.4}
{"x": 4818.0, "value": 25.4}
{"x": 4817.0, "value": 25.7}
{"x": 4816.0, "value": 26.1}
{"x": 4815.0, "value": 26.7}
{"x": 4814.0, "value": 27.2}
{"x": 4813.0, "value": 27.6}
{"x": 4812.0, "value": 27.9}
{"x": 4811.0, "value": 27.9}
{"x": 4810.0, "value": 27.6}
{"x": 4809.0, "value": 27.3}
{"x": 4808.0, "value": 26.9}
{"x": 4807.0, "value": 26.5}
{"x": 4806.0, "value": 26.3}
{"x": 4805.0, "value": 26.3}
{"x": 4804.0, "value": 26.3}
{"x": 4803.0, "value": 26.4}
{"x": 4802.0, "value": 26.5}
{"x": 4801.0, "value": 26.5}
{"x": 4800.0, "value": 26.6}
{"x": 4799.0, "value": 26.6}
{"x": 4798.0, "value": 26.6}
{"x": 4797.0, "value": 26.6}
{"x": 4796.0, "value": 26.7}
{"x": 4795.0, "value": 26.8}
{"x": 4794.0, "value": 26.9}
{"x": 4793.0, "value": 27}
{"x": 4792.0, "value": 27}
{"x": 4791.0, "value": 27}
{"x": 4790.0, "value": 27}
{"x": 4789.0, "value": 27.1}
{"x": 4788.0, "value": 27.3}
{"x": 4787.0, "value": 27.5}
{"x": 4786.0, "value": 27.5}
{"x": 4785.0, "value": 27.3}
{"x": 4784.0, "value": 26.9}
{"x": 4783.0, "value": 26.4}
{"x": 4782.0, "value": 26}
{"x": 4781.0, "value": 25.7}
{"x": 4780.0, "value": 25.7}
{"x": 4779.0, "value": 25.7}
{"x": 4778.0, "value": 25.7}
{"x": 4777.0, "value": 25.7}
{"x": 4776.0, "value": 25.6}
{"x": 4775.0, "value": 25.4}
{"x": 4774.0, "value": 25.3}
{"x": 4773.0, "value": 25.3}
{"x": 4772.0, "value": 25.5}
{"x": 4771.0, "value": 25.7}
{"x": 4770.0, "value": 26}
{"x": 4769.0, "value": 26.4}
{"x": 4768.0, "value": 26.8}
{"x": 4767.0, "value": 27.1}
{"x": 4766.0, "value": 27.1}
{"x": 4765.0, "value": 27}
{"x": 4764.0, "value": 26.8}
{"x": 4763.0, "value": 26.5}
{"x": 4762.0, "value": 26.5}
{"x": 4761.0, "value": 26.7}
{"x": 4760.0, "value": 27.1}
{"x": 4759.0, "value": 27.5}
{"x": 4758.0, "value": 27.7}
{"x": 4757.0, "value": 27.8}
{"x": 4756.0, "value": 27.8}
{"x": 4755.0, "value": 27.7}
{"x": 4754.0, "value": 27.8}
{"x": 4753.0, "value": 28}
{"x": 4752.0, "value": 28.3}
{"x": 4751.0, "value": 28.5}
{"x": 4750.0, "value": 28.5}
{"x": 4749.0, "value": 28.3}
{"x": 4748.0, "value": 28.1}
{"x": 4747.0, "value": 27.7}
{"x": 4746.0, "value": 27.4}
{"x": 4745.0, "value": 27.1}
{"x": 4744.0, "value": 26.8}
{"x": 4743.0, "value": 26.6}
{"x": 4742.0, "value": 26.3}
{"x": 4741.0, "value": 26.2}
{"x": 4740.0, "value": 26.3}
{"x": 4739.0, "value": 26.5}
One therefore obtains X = 1.0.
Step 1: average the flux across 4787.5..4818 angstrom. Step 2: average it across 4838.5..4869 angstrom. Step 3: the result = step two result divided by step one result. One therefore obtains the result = 1.01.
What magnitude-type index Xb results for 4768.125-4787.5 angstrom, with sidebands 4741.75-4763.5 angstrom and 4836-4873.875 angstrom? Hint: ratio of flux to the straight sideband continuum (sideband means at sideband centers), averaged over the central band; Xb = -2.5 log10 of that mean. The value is 0.05 mag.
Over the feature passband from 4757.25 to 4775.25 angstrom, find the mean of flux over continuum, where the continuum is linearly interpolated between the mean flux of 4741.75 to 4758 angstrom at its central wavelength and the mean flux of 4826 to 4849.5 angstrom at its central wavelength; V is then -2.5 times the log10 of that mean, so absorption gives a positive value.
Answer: 0.04 mag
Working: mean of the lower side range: 27.7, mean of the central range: 26.5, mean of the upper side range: 27.3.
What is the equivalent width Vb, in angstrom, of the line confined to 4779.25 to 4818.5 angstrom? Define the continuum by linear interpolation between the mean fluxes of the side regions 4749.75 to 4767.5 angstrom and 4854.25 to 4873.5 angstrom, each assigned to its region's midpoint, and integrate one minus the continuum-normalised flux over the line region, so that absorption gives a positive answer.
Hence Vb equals 0.90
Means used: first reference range 27.5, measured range 26.7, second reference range 27.2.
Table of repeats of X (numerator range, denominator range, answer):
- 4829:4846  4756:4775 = 1.06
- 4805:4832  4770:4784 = 1.06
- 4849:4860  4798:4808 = 1.02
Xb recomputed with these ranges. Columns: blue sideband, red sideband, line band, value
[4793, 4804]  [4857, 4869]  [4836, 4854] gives 0.01 mag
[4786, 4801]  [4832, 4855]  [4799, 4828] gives 0.02 mag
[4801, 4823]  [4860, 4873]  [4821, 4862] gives 0.00 mag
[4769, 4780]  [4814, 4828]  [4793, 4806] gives -0.03 mag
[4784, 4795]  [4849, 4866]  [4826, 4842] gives -0.02 mag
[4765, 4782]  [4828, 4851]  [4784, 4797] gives -0.03 mag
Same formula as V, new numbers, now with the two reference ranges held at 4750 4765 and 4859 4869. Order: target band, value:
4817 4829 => 0.05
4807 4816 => 0.01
